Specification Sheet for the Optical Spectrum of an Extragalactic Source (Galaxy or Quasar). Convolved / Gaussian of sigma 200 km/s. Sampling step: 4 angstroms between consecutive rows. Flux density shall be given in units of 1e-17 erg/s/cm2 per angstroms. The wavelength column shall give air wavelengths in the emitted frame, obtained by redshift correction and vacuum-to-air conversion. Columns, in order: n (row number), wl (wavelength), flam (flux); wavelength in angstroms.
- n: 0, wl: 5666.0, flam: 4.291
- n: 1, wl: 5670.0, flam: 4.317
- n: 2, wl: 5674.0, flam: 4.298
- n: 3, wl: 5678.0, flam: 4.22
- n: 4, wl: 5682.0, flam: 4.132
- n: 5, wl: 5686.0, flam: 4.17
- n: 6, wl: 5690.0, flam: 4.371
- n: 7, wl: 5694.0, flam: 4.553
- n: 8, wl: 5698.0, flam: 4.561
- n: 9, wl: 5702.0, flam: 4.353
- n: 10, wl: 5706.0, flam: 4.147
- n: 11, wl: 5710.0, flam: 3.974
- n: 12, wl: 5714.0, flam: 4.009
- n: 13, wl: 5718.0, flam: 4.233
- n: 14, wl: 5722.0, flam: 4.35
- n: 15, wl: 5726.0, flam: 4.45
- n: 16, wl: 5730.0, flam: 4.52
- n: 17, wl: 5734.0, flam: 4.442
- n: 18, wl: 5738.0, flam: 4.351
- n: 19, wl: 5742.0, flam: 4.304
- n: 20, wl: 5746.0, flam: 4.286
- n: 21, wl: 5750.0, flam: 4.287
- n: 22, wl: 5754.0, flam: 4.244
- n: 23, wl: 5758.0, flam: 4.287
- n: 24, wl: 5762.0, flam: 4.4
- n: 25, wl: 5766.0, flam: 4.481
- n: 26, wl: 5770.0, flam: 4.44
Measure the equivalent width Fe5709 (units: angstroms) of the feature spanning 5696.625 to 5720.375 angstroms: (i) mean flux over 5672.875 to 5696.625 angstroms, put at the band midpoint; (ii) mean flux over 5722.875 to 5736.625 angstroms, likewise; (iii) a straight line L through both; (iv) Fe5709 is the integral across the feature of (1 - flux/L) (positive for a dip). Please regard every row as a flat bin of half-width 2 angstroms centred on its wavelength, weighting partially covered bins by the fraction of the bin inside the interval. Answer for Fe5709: 0.9 angstroms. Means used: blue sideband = 4.3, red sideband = 4.46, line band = 4.21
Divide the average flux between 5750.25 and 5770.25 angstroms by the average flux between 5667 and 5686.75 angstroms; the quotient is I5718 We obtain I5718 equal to 1.0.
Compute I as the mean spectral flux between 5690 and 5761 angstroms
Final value 4.32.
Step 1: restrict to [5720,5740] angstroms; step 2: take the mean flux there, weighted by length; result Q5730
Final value 4.42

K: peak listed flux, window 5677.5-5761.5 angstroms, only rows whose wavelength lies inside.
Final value 4.561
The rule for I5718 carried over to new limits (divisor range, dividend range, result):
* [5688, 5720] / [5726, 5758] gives 1.02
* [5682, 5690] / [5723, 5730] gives 1.06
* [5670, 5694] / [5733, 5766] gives 1.01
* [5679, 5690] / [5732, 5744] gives 1.04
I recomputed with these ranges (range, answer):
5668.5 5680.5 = 4.27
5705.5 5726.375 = 4.18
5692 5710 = 4.36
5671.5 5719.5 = 4.25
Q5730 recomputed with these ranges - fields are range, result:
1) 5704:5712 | 4.06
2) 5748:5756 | 4.27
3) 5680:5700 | 4.36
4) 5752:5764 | 4.31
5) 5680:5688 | 4.15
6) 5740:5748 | 4.29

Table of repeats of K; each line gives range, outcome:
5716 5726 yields 4.45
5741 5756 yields 4.304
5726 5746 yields 4.52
